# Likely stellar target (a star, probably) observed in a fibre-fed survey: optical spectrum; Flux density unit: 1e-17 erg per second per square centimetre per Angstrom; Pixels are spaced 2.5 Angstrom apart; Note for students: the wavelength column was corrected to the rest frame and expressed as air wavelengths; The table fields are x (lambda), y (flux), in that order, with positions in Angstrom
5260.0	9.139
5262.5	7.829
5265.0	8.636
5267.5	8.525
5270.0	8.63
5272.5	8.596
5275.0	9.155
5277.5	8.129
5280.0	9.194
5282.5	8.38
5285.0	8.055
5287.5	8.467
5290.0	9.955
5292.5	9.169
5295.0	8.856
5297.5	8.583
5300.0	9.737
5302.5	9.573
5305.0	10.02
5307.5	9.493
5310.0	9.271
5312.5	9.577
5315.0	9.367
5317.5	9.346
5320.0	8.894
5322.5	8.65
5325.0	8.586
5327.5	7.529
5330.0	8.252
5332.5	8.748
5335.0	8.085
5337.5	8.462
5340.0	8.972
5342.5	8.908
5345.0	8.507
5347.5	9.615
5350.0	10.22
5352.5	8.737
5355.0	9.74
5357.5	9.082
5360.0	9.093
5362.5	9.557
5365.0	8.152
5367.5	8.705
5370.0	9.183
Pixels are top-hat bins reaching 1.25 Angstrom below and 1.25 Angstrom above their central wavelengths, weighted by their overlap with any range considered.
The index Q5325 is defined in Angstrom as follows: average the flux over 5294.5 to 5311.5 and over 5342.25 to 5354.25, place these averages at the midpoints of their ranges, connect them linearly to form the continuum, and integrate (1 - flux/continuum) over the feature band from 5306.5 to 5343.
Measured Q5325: 2.0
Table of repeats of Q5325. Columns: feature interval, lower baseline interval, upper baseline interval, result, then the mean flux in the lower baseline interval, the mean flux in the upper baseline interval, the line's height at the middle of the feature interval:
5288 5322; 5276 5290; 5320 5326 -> -2.75 Angstrom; 8.59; 8.68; 8.64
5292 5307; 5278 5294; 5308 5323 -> -0.54 Angstrom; 8.84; 9.23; 9.01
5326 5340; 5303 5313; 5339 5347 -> 1.20 Angstrom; 9.59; 8.87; 9.07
